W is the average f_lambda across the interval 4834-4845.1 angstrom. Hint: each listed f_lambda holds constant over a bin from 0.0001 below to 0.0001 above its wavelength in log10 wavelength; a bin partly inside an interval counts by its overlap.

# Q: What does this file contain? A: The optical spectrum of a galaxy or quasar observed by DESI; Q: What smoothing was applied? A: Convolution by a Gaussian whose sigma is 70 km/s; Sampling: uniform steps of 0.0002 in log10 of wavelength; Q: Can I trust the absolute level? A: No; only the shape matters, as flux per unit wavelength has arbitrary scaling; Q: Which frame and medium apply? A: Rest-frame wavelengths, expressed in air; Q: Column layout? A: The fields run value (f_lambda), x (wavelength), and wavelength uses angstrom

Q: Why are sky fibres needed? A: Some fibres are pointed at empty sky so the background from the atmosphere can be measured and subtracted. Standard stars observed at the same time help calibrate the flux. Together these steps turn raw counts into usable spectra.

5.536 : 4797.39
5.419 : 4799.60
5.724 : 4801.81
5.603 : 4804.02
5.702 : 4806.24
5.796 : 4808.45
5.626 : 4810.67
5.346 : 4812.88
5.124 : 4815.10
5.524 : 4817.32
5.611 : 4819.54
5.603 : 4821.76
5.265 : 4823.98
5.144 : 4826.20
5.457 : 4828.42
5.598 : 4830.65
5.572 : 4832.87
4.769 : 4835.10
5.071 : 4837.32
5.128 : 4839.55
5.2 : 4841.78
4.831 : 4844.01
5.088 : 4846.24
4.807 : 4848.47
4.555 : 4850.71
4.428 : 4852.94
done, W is 5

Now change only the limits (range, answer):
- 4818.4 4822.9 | 5.6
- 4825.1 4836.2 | 5.31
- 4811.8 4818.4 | 5.33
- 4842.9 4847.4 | 4.96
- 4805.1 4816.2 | 5.52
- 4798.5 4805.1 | 5.58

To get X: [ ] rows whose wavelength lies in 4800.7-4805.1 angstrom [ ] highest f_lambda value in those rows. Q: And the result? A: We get 5.724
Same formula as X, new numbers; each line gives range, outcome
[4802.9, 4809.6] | 5.796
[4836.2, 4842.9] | 5.2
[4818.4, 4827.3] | 5.611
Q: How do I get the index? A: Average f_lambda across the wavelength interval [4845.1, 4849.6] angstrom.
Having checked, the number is 4.94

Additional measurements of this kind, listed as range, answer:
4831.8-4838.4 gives 5.14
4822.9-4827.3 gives 5.21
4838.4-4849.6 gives 5.01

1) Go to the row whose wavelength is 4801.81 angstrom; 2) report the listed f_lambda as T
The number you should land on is 5.724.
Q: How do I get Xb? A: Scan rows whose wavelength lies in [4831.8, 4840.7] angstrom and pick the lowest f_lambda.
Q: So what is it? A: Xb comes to 4.769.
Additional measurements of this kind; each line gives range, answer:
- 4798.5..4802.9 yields 5.419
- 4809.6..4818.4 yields 5.124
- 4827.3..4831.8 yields 5.457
